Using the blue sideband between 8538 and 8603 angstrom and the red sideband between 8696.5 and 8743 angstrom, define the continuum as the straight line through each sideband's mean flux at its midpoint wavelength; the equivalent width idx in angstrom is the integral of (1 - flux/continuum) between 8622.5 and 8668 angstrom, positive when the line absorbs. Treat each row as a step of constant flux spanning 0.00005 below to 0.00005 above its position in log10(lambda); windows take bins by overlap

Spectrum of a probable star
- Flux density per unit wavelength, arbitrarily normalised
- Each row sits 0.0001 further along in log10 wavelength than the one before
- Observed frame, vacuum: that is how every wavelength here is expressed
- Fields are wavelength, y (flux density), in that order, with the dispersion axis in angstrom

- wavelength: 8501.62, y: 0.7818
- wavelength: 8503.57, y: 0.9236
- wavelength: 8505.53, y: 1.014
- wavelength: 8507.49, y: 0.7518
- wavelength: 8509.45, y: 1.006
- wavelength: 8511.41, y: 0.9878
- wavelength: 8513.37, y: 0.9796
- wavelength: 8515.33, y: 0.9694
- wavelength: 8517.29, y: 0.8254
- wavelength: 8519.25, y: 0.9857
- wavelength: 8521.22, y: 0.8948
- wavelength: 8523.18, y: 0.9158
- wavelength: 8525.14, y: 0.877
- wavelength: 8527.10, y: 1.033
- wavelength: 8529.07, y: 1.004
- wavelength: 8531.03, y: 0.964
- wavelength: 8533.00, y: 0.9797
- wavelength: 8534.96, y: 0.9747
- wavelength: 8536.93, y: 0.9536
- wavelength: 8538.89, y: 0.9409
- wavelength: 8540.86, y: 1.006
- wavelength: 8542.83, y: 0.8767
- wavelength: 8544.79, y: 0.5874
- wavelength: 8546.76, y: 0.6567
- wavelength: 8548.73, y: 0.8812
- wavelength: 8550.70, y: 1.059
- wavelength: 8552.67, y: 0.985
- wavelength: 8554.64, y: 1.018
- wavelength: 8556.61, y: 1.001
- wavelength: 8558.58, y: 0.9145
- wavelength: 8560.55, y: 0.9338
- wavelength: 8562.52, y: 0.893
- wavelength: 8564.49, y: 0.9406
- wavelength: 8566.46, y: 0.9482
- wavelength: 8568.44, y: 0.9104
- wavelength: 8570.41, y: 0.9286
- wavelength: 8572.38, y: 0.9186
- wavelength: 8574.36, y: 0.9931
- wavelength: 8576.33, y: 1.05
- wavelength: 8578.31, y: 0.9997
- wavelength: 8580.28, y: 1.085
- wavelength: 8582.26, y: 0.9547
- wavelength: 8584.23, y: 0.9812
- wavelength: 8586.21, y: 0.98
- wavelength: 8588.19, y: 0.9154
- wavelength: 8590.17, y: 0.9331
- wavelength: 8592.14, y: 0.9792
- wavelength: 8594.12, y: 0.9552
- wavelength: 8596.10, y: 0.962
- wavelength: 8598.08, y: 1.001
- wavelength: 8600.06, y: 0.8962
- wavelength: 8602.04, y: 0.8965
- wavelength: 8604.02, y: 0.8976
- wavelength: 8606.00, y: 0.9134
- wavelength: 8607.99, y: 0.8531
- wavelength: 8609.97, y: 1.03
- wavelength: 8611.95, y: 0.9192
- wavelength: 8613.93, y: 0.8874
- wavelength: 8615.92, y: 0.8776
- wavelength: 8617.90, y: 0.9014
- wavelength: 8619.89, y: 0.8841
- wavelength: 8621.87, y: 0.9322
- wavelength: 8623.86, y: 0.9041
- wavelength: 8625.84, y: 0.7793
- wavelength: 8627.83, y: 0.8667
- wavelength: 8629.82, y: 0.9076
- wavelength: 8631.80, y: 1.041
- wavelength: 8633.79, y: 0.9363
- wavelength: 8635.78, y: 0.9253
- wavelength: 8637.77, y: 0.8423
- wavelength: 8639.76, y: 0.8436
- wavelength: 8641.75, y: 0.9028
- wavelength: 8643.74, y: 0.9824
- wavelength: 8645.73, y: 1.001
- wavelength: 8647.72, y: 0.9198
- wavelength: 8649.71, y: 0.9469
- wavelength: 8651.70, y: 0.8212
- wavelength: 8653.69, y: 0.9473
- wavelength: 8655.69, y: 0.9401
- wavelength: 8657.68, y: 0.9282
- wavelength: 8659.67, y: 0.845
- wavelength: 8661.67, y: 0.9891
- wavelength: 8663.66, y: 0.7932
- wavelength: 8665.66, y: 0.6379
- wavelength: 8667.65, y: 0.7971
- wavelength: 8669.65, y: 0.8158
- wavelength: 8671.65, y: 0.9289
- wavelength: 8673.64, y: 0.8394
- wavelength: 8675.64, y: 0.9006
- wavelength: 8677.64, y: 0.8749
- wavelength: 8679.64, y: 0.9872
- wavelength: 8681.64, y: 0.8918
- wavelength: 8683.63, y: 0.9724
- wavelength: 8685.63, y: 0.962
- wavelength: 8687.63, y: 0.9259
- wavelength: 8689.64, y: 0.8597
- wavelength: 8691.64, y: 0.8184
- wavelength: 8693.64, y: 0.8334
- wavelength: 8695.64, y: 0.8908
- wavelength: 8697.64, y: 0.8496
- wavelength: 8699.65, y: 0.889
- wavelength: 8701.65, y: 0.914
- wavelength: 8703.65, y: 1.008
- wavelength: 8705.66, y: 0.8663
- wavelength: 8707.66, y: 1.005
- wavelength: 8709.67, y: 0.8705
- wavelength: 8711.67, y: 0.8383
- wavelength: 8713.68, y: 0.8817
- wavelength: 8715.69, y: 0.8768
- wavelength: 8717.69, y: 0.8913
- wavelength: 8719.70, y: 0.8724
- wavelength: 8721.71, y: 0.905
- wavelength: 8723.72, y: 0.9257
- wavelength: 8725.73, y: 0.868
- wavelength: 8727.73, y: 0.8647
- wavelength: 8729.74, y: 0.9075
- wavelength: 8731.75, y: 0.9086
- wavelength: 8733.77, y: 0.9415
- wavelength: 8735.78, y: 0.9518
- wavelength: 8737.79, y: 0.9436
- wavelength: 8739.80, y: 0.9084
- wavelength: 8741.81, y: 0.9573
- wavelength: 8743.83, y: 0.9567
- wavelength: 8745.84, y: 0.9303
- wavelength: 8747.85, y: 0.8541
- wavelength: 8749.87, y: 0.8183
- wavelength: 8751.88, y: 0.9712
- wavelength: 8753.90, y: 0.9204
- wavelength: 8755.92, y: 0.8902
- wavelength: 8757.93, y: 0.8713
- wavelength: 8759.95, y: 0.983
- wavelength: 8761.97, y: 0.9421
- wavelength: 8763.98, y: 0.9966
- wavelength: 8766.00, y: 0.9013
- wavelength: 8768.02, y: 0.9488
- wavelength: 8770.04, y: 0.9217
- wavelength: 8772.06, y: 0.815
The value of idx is 1.5 angstrom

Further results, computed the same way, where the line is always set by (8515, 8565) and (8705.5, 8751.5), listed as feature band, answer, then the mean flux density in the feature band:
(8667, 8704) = 0.69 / 0.891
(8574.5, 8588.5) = -1.19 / 0.999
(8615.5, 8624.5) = 0.15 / 0.901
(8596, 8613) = -0.19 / 0.928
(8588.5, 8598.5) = -0.45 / 0.961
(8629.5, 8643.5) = -0.06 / 0.918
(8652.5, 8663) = -0.14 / 0.924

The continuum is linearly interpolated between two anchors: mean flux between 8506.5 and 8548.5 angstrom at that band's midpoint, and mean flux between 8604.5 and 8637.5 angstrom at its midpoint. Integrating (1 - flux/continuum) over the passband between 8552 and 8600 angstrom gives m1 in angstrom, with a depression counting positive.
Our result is -2.9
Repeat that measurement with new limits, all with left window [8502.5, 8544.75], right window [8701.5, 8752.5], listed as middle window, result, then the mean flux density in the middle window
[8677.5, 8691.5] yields -0.10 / 0.921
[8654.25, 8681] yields 1.40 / 0.869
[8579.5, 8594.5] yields -0.70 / 0.972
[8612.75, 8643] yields 0.87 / 0.896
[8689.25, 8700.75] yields 0.71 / 0.857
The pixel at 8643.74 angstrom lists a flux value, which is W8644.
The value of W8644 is 0.9824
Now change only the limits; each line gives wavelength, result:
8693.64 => 0.8334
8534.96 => 0.9747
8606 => 0.9134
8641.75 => 0.9028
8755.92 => 0.8902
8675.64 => 0.9006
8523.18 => 0.9158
